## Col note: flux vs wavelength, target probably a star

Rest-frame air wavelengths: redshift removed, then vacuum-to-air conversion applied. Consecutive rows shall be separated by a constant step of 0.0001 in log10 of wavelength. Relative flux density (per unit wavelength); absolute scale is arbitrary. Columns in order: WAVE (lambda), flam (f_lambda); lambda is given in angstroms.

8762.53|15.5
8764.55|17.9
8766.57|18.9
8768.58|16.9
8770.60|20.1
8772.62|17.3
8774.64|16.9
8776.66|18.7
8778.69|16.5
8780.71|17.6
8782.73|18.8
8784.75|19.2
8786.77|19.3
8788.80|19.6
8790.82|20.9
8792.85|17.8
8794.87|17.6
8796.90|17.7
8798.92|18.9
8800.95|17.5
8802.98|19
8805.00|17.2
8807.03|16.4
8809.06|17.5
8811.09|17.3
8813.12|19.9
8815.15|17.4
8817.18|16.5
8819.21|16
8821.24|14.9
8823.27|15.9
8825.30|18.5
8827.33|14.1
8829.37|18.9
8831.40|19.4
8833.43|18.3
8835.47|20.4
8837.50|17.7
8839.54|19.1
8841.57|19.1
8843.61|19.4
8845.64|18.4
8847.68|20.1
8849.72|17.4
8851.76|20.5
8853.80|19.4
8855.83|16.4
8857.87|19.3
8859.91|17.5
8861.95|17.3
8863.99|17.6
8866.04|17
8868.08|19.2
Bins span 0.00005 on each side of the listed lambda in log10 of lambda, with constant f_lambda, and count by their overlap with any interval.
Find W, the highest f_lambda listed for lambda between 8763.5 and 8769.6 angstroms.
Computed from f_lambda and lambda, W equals 18.9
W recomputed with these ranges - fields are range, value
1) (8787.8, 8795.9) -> 20.9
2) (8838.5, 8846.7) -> 19.4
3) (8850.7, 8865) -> 20.5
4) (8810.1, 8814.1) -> 19.9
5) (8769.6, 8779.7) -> 20.1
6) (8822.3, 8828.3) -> 18.5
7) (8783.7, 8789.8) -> 19.6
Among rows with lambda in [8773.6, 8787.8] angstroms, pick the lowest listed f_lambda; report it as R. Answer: 16.5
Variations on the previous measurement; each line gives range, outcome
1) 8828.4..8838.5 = 17.7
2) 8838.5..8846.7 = 18.4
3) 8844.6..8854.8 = 17.4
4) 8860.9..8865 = 17.3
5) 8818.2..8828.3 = 14.1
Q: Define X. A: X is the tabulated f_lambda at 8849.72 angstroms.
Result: 17.4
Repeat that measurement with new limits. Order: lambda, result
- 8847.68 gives 20.1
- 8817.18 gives 16.5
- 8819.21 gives 16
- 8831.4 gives 19.4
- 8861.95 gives 17.3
